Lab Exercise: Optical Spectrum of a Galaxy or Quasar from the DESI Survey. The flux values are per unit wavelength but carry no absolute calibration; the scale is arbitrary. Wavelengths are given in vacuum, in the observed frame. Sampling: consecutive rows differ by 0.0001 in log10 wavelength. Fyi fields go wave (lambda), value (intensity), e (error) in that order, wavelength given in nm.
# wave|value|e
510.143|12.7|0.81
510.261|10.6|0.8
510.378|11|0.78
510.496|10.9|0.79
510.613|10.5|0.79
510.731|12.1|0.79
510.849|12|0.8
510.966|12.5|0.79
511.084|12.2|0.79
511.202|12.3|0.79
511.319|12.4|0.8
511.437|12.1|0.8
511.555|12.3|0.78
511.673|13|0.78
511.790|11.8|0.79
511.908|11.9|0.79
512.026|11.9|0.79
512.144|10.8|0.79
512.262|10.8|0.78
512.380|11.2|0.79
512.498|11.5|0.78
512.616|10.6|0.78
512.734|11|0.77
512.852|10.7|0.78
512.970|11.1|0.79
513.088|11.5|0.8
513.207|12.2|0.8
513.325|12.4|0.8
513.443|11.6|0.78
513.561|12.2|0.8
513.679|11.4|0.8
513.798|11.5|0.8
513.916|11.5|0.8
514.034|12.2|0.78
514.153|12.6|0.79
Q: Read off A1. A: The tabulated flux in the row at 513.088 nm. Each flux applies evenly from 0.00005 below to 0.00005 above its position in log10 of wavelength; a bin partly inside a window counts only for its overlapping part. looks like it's 11.5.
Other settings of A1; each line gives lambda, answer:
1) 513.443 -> 11.6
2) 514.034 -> 12.2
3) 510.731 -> 12.1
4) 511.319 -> 12.4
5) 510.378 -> 11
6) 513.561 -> 12.2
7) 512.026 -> 11.9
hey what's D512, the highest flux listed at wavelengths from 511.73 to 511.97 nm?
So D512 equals 11.9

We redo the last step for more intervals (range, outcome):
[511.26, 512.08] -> 13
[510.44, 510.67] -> 10.9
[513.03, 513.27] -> 12.2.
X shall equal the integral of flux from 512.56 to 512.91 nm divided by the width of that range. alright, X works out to 10.8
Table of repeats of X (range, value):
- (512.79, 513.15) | 11.1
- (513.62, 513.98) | 11.5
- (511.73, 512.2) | 11.6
